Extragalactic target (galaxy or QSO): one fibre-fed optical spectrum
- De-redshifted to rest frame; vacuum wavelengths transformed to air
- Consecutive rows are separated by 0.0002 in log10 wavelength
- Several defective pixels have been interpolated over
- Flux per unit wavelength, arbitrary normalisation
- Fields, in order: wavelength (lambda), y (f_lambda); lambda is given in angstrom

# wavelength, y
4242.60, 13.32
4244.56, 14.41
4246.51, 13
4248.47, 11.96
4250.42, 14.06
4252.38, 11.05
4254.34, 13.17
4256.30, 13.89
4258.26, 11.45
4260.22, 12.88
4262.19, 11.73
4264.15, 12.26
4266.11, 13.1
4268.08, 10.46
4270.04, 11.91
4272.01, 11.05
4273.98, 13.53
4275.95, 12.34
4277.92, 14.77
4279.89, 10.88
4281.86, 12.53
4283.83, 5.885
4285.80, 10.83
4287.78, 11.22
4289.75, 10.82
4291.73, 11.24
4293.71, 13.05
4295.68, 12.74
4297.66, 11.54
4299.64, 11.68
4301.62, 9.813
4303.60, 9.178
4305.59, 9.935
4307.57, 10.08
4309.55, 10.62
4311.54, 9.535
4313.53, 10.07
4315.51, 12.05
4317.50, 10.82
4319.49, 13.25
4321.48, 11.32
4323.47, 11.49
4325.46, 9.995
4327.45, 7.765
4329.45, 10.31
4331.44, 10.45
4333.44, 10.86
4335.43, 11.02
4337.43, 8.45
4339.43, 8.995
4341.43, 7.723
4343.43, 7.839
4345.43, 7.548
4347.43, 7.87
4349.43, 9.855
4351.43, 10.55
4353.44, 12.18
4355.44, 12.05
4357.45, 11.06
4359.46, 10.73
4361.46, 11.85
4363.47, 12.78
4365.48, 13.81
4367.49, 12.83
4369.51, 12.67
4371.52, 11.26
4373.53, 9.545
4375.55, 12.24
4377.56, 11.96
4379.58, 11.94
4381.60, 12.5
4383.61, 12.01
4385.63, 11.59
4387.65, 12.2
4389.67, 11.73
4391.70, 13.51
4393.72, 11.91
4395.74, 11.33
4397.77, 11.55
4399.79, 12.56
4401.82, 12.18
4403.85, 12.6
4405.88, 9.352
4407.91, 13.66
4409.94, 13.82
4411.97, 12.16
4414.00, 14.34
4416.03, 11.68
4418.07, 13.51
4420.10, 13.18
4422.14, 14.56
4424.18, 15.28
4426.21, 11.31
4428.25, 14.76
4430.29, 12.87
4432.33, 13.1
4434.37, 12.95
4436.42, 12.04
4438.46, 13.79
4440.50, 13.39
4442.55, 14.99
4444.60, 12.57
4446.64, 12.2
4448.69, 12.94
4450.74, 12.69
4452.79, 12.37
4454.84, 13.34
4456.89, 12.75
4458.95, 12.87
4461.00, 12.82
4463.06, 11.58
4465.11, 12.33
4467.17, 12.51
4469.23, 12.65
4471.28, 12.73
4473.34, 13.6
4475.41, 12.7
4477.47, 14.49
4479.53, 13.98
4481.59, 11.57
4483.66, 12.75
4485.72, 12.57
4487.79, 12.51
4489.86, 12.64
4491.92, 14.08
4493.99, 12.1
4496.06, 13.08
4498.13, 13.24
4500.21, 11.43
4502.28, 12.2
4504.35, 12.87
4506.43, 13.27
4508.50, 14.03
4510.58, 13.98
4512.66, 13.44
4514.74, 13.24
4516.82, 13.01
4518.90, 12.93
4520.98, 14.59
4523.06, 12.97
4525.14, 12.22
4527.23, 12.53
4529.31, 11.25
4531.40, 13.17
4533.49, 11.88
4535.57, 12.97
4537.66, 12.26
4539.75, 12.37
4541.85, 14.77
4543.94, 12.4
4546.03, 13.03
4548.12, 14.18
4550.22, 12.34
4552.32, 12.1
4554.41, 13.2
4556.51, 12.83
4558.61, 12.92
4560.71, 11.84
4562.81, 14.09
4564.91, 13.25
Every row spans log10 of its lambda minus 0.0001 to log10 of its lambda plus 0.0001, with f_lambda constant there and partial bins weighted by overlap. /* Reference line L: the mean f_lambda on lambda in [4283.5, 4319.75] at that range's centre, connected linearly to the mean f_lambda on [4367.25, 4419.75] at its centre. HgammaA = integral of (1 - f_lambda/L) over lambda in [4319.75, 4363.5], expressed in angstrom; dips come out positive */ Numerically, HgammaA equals 4.9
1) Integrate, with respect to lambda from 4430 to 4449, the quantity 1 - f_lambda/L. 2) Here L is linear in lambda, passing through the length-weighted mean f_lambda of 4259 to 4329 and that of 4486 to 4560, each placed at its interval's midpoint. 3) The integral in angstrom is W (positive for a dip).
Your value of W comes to -1.3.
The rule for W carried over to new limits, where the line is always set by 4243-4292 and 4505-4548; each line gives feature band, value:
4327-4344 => 4.07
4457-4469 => 0.31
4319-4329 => 1.34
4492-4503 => 0.31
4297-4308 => 1.65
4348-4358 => 1.11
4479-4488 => 0.18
